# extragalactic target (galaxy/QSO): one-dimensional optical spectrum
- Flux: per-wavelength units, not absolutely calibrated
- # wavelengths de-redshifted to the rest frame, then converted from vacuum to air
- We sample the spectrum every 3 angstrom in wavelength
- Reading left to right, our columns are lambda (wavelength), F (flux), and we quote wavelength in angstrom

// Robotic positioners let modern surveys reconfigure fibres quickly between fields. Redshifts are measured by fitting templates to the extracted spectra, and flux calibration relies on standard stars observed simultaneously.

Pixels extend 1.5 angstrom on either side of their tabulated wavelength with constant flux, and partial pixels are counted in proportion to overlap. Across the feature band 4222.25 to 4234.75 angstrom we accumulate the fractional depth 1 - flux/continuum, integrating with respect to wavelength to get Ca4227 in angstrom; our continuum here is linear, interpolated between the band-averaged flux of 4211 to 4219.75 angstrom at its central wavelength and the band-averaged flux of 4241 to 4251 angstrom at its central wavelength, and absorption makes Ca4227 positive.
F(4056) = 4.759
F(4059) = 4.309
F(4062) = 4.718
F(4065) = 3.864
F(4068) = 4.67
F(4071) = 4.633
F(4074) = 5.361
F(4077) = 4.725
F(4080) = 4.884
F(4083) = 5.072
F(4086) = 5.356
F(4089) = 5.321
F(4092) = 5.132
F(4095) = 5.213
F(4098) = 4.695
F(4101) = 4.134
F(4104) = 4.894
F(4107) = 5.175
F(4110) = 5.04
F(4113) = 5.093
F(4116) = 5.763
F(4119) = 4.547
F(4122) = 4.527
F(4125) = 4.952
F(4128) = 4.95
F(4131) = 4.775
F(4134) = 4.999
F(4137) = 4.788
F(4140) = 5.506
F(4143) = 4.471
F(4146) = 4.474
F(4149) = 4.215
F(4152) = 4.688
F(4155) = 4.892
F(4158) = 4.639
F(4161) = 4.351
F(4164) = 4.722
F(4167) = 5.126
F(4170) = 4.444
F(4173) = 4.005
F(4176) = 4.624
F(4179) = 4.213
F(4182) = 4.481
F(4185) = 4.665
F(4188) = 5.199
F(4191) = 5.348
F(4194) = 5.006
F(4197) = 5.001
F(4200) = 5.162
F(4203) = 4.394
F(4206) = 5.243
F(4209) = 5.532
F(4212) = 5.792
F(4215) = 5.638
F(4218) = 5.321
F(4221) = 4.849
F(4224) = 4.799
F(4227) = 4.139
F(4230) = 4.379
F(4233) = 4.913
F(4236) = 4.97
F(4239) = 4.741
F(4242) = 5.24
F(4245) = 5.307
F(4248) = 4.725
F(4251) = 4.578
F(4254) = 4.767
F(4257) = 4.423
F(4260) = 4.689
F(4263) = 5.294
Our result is 1.7 angstrom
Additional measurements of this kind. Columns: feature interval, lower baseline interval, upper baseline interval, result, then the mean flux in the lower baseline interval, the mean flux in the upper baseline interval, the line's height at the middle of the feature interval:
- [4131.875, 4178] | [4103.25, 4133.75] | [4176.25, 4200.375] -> 2.4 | 4.97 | 4.86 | 4.91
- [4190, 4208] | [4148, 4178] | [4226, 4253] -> -1.4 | 4.57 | 4.79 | 4.67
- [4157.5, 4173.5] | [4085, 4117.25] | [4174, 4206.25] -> 1.0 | 5.06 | 4.82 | 4.89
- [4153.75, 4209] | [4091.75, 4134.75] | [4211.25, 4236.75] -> 1.9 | 4.92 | 4.95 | 4.94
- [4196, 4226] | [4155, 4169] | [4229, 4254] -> -2.2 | 4.72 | 4.86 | 4.81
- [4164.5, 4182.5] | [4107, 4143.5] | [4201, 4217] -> 2.3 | 4.97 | 5.31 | 5.17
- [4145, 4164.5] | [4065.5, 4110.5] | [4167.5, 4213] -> 1.3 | 4.93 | 4.87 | 4.89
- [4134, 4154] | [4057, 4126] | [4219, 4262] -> 0.5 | 4.87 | 4.76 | 4.83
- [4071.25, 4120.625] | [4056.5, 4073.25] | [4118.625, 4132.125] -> -4.0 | 4.5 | 4.77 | 4.64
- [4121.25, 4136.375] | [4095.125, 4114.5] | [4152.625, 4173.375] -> -0.3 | 4.87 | 4.63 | 4.77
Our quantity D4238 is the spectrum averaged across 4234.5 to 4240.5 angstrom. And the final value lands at 4.86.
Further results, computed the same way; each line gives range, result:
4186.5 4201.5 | 5.14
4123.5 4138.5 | 4.89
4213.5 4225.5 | 5.15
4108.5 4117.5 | 5.3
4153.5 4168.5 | 4.75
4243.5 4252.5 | 4.87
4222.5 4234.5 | 4.56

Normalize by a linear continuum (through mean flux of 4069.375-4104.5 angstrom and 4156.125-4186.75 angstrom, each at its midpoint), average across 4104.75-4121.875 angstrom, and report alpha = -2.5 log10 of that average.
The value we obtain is -0.05 mag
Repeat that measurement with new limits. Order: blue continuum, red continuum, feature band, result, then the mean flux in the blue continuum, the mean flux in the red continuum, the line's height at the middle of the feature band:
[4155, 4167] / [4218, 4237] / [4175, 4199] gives -0.030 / 4.68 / 4.72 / 4.7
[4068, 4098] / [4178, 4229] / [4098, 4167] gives 0.047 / 5.04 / 4.99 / 5.02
